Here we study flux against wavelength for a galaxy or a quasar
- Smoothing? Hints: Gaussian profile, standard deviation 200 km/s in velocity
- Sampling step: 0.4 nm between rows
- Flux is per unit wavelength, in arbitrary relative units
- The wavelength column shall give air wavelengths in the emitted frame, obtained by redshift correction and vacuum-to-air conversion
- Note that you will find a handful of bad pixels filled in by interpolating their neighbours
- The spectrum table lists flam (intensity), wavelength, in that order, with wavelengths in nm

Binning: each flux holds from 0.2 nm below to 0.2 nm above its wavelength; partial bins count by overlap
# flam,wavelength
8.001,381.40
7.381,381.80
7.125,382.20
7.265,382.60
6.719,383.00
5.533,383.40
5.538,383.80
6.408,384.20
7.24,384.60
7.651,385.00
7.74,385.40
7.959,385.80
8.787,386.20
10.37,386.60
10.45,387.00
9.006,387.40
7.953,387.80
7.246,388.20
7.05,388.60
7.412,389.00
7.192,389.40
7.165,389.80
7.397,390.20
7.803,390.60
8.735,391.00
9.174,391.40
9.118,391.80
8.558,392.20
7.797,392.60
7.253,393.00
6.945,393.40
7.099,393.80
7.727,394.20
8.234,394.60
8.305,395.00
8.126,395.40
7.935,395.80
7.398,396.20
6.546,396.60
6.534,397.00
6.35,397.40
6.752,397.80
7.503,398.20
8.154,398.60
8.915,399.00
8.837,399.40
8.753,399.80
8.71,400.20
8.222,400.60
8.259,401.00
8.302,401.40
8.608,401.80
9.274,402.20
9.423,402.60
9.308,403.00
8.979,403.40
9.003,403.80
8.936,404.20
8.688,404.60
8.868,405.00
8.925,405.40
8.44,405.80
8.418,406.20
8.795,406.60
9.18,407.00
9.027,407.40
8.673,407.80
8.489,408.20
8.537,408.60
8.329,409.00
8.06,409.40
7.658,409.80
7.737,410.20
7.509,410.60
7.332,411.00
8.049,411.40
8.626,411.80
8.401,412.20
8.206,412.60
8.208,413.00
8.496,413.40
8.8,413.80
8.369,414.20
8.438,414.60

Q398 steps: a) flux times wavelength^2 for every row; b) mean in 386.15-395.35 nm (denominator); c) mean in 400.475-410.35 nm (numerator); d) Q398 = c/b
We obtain 1.1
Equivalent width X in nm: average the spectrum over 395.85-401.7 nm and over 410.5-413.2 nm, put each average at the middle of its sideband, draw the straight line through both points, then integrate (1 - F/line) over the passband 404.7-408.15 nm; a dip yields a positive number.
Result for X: -0.351 nm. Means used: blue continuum 7.82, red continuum 8.07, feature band 8.77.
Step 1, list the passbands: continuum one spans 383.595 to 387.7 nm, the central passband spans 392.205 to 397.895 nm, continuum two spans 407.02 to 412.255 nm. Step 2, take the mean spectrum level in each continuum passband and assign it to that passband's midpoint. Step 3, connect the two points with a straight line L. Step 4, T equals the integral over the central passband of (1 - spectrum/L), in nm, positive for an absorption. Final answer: 0.52 nm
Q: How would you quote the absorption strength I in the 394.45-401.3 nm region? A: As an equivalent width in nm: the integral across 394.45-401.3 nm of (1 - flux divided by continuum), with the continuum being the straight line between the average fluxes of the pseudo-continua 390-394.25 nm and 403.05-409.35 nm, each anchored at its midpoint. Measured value 0.358 nm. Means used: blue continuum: 7.97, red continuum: 8.75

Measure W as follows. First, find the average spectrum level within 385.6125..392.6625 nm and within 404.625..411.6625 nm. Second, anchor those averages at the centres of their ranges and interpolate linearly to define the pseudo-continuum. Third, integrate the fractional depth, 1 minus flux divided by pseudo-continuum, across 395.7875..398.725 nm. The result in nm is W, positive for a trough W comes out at 0.44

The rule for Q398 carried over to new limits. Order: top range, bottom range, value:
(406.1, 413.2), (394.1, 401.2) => 1.12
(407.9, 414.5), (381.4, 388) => 1.21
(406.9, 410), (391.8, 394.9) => 1.17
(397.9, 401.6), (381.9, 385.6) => 1.33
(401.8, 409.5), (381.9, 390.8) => 1.28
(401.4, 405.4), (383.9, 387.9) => 1.18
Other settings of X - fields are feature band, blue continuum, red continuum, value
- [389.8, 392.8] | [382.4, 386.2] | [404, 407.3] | -0.279 nm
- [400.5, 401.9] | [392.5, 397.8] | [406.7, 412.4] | -0.107 nm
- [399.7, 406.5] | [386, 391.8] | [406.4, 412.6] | -0.393 nm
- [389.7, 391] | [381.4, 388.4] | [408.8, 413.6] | 0.014 nm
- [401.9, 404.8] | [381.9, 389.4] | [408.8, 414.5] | -0.401 nm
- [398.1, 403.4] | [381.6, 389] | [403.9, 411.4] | -0.320 nm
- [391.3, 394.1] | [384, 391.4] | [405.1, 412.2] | 0.051 nm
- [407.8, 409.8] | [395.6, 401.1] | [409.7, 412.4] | -0.109 nm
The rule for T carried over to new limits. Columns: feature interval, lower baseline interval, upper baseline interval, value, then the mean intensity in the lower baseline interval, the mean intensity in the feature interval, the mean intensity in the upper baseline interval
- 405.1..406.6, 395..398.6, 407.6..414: -0.15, 7.26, 8.64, 8.19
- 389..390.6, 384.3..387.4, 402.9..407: 0.24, 8.56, 7.34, 8.84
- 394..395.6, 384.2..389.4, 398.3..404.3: 0.07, 8.13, 8.1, 8.75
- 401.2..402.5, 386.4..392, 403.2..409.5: -0.03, 8.29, 8.78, 8.72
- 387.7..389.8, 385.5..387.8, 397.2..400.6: 0.38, 9.13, 7.32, 8.01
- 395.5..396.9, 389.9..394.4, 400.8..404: 0.17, 7.95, 7.3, 8.89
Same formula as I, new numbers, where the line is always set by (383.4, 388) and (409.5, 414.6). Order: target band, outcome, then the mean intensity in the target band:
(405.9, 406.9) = -0.07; 8.65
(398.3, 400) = -0.11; 8.6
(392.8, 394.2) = 0.15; 7.19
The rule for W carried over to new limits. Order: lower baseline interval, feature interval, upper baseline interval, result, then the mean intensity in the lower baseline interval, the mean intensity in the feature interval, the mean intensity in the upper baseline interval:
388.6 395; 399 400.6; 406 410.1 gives -0.11 nm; 7.83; 8.72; 8.5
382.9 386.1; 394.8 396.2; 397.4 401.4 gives -0.04 nm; 6.91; 8.02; 8.14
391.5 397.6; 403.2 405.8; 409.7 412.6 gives -0.35 nm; 7.62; 8.86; 7.93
